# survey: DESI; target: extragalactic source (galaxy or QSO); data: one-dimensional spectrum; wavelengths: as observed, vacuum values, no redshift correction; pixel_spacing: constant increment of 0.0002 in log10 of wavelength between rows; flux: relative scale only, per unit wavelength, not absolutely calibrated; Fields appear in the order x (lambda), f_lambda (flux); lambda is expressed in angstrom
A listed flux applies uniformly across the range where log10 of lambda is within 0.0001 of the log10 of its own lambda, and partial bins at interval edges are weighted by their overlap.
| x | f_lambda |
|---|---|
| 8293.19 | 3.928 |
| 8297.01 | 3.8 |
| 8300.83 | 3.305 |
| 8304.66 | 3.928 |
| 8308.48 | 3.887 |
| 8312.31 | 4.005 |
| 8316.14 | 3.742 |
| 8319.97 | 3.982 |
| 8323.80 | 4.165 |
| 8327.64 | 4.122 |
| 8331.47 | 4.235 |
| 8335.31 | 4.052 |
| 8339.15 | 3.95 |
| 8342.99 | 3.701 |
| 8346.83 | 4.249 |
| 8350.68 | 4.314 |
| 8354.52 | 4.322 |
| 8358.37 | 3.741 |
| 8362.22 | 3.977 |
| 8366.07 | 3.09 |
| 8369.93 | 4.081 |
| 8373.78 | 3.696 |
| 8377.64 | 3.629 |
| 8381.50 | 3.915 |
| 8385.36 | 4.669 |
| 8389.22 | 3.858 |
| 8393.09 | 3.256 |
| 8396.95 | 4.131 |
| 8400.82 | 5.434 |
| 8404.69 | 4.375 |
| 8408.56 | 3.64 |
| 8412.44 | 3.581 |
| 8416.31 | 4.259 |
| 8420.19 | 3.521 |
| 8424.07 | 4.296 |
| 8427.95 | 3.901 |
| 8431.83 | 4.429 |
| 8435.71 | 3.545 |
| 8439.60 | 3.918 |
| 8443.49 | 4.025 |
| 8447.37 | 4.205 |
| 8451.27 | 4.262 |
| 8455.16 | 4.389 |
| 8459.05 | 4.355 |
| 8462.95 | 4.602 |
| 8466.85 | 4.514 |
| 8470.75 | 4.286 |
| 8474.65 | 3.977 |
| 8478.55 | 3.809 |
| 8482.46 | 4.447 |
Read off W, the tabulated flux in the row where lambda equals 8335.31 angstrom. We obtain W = 4.052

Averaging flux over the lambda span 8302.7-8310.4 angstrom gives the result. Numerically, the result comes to 3.9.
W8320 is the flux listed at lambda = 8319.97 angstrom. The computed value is 3.982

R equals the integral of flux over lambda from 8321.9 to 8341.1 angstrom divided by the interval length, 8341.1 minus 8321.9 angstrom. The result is 4.1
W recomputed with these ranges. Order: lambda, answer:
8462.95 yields 4.602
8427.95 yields 3.901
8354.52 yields 4.322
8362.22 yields 3.977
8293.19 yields 3.928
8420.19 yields 3.521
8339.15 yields 3.95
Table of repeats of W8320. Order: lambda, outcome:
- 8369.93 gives 4.081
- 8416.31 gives 4.259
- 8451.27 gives 4.262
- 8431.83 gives 4.429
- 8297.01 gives 3.8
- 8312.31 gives 4.005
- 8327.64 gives 4.122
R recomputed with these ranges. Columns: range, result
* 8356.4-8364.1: 3.86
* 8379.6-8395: 3.92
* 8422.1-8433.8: 4.21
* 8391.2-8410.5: 4.17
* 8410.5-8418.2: 3.92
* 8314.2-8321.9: 3.86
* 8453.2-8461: 4.37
